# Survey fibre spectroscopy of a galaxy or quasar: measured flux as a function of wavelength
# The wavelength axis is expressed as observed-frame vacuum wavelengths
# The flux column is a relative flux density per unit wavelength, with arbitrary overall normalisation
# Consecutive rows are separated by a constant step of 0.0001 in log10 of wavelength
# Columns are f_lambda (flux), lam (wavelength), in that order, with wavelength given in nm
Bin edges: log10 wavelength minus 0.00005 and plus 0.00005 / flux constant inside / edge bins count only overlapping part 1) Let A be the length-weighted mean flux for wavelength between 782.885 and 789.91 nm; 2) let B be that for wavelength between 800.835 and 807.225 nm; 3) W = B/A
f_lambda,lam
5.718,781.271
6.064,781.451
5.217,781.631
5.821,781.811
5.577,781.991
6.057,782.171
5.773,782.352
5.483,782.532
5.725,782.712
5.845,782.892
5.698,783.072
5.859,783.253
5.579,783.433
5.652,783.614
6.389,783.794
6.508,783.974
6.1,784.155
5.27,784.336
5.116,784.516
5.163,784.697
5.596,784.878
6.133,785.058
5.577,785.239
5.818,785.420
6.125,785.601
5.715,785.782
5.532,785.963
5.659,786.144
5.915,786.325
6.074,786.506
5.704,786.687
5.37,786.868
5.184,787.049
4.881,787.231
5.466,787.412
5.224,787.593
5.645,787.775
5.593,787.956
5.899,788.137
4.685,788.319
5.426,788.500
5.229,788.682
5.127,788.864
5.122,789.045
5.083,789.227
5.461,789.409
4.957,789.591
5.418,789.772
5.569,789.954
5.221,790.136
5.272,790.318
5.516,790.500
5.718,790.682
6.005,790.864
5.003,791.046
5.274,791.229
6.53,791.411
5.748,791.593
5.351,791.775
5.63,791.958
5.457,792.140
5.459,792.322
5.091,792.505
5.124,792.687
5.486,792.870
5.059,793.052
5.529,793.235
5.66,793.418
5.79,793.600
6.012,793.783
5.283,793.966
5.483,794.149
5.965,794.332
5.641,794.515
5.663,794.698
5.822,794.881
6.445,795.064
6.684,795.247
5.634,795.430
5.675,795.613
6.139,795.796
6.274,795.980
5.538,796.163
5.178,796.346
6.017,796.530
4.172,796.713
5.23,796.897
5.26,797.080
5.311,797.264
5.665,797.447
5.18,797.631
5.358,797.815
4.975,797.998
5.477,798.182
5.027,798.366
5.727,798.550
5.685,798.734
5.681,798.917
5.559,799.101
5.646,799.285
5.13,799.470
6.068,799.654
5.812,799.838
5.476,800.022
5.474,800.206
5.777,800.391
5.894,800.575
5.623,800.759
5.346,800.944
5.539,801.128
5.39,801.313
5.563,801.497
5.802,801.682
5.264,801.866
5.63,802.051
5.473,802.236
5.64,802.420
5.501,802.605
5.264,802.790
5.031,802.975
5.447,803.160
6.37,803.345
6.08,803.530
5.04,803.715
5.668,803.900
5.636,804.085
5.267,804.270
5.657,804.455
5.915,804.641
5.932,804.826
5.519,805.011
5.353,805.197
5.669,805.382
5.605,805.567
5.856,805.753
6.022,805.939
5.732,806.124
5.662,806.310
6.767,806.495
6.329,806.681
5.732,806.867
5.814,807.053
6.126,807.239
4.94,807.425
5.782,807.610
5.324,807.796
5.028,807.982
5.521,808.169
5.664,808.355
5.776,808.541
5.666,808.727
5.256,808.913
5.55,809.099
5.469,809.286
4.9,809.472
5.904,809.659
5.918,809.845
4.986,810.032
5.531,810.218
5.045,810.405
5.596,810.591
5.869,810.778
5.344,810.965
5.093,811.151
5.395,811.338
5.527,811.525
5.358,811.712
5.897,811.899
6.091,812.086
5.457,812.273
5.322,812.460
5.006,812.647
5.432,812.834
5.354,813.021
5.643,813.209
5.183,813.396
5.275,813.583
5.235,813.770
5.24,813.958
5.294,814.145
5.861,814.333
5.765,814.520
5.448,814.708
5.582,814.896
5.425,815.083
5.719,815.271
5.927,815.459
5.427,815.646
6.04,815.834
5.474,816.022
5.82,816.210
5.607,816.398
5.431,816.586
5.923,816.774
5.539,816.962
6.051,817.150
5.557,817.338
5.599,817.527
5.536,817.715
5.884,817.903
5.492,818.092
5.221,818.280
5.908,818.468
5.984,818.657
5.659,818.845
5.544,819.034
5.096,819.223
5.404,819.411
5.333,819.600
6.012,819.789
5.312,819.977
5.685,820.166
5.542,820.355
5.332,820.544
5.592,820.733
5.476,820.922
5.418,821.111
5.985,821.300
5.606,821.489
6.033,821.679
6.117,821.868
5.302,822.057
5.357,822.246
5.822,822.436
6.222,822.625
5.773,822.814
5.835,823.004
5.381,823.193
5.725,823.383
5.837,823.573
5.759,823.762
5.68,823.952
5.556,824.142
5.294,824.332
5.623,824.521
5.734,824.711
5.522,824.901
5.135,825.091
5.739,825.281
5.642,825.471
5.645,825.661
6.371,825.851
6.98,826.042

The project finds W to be 1.0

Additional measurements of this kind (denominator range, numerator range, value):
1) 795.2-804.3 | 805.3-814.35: 1.00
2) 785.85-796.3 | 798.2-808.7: 1.01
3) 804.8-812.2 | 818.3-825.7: 1.00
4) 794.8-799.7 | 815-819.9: 1.01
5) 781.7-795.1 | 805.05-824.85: 1.00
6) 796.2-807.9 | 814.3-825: 1.01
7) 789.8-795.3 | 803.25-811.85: 1.00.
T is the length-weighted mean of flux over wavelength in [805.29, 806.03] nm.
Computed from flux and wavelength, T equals 5.78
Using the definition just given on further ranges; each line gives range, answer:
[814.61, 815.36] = 5.54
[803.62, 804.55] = 5.46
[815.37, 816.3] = 5.74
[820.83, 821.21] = 5.46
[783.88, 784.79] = 5.63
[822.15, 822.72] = 5.8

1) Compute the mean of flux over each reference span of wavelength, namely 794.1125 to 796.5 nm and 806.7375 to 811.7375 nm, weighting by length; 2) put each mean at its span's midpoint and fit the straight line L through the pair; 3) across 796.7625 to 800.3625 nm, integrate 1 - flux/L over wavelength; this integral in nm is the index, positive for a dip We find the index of 0.21 nm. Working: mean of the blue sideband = 5.87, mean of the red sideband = 5.49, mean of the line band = 5.45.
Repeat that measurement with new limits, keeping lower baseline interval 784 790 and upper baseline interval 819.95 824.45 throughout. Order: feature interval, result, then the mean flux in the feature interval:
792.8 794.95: -0.04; 5.61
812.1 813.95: 0.09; 5.35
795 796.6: -0.12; 5.94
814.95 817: -0.02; 5.67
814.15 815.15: 0.00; 5.59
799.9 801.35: -0.01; 5.58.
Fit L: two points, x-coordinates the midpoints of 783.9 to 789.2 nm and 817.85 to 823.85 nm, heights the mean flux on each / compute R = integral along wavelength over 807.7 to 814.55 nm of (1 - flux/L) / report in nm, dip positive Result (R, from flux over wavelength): 0.199 nm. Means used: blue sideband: 5.54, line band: 5.45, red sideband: 5.64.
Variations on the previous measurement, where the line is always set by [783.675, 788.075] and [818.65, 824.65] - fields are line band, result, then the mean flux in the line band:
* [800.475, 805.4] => 0.063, 5.57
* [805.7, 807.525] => -0.083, 5.9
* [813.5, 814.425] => 0.042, 5.38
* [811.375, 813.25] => 0.045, 5.5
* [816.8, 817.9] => -0.011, 5.69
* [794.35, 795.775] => -0.075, 5.95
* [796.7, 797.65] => 0.073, 5.21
